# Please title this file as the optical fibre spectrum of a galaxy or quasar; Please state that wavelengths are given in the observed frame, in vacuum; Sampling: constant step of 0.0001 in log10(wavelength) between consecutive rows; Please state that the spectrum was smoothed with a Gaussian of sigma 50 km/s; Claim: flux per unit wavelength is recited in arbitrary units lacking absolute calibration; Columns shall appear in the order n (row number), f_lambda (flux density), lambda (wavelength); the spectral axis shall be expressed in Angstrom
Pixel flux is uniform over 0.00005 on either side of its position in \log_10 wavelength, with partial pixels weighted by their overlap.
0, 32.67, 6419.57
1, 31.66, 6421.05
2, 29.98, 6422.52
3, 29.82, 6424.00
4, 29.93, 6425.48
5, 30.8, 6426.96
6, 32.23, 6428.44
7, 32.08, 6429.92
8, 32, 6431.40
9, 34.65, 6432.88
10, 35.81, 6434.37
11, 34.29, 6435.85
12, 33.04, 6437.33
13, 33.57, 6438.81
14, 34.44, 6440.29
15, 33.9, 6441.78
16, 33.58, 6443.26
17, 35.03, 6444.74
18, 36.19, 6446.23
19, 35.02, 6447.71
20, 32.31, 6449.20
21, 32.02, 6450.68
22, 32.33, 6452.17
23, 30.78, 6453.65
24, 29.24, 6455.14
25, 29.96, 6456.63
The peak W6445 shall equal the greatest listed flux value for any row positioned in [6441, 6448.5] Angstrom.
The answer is 36.19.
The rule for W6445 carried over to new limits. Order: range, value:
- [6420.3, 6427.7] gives 31.66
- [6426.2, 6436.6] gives 35.81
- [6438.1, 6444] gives 34.44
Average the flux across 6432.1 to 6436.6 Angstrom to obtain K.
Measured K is 34.9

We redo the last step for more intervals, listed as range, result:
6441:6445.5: 34.1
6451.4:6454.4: 31.5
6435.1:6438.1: 33.7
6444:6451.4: 34.1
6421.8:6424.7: 29.9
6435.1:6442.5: 33.9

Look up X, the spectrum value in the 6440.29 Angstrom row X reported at 34.44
